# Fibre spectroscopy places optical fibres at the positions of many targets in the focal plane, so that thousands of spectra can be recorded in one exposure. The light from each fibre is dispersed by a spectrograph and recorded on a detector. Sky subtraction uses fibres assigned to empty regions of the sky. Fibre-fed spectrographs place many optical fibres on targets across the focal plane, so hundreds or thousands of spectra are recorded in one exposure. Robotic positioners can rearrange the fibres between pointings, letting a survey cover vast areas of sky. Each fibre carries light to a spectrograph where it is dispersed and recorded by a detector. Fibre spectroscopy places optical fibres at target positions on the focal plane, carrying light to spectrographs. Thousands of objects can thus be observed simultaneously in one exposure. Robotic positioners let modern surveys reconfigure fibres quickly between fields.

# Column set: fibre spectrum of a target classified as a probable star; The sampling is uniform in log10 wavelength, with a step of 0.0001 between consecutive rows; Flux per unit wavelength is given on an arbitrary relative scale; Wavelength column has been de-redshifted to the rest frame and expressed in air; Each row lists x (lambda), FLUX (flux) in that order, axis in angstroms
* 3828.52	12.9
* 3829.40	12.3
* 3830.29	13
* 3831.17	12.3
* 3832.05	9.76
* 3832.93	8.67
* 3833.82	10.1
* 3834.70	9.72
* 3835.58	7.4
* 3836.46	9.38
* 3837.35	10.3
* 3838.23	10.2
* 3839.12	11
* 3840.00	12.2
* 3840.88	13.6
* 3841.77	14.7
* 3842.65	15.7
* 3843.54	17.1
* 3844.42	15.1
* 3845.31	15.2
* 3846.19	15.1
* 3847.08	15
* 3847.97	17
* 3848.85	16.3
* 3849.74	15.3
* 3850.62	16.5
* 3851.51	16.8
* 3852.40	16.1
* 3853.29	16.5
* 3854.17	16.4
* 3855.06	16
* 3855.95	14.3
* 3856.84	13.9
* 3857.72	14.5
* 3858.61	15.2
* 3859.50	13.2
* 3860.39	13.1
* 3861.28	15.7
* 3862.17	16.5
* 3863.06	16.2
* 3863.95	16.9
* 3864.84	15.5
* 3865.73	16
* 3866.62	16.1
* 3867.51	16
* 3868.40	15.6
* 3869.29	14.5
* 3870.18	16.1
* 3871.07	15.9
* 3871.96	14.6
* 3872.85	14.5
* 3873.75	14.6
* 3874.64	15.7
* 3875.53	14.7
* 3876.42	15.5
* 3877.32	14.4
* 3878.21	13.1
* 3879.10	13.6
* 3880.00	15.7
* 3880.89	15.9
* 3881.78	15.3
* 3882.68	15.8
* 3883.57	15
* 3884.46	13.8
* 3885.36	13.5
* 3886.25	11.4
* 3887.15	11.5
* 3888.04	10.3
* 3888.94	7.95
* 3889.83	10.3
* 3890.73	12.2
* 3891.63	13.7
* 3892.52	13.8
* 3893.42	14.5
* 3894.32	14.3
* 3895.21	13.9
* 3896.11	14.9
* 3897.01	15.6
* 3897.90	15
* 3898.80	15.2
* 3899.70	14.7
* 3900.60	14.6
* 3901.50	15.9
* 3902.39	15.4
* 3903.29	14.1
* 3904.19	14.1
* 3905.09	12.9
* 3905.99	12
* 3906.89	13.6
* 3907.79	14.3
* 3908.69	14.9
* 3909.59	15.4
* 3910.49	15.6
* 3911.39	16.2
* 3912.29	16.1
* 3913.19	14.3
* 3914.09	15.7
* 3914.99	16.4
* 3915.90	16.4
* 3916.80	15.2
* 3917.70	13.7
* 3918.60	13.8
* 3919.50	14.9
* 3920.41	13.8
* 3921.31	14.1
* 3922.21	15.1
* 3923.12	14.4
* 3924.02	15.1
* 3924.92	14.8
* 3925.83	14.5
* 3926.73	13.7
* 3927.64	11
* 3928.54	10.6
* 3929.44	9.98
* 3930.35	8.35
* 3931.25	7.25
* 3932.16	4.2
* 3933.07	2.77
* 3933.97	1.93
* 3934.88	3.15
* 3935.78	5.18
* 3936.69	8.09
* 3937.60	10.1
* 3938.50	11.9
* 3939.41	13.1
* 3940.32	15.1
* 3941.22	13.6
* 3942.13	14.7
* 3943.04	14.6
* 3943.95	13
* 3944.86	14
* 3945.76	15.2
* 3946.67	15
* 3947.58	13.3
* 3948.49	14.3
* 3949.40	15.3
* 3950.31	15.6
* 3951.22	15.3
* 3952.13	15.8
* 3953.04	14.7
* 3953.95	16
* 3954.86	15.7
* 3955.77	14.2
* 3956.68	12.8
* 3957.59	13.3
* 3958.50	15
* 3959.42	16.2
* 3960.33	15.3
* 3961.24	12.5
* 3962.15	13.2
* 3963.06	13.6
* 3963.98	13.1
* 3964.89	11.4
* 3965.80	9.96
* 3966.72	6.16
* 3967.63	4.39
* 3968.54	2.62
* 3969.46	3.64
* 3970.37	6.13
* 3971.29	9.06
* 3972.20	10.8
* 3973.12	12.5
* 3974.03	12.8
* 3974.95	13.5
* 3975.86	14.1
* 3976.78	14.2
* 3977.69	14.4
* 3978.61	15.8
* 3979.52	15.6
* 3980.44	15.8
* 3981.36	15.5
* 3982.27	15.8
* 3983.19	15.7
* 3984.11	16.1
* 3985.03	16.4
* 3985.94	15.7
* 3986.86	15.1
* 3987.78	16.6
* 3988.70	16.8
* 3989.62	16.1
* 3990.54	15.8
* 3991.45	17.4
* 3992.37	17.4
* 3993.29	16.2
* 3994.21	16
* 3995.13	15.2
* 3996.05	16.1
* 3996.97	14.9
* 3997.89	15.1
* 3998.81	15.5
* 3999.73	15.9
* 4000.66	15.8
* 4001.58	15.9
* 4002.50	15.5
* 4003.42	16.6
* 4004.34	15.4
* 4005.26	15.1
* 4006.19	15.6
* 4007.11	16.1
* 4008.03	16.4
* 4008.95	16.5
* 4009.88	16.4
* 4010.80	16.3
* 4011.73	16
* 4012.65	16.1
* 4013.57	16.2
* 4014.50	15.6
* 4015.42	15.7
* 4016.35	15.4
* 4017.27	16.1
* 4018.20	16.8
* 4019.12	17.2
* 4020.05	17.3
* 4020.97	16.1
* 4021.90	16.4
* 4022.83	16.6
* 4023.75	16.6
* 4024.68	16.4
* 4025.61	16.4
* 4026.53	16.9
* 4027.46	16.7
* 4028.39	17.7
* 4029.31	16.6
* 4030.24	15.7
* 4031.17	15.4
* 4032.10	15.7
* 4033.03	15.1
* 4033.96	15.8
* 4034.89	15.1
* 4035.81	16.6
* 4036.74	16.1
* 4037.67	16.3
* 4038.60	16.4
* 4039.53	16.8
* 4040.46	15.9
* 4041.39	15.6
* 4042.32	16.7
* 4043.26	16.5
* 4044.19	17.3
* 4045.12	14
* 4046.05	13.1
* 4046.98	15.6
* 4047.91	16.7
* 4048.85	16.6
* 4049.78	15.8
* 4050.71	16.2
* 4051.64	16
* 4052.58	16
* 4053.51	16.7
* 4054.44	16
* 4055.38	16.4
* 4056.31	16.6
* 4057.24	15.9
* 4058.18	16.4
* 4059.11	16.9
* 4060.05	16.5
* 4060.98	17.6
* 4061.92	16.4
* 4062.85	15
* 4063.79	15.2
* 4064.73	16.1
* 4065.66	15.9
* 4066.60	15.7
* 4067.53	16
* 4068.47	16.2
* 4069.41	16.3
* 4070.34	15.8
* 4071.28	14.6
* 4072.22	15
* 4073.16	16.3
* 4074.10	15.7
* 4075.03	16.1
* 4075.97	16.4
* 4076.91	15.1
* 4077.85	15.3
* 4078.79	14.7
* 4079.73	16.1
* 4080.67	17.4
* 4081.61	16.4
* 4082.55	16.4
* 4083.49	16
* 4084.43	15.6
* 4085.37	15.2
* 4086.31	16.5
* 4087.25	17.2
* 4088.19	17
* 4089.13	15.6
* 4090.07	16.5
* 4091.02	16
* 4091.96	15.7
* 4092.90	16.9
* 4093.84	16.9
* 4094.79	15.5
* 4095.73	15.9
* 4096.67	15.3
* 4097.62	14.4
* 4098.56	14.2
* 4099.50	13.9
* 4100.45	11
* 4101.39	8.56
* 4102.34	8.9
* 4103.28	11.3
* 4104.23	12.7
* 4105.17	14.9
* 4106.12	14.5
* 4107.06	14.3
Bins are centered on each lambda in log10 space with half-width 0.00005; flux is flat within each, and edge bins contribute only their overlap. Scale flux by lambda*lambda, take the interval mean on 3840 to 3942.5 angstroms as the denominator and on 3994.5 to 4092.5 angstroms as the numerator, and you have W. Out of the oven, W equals 1.25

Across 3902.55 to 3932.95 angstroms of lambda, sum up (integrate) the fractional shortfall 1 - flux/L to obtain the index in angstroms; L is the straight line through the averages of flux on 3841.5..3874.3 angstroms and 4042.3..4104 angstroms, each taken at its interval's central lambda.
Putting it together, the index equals 4.10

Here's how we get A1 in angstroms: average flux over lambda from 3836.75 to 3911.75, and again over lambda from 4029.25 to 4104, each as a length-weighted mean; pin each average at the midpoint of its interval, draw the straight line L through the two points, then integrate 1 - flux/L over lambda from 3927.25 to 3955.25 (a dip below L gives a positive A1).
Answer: 6.3 angstroms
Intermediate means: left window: 14.5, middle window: 11.6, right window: 15.6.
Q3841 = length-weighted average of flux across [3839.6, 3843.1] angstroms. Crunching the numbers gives 14.1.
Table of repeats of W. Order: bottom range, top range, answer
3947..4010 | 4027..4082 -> 1.17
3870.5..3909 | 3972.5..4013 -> 1.17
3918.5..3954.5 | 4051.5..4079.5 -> 1.40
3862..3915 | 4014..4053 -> 1.20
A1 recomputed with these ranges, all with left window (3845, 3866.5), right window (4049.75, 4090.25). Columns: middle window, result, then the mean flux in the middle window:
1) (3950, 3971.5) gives 5.3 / 11.9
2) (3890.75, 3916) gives 1.6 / 14.7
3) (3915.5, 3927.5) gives 0.9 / 14.5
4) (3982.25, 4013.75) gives -0.2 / 16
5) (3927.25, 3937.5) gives 5.9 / 6.68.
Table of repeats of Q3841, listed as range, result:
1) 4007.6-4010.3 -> 16.4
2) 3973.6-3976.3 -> 13.5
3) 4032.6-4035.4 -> 15.4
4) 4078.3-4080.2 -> 15.4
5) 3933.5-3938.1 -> 5.76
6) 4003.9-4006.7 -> 15.4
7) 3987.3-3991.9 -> 16.5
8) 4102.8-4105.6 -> 12.9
